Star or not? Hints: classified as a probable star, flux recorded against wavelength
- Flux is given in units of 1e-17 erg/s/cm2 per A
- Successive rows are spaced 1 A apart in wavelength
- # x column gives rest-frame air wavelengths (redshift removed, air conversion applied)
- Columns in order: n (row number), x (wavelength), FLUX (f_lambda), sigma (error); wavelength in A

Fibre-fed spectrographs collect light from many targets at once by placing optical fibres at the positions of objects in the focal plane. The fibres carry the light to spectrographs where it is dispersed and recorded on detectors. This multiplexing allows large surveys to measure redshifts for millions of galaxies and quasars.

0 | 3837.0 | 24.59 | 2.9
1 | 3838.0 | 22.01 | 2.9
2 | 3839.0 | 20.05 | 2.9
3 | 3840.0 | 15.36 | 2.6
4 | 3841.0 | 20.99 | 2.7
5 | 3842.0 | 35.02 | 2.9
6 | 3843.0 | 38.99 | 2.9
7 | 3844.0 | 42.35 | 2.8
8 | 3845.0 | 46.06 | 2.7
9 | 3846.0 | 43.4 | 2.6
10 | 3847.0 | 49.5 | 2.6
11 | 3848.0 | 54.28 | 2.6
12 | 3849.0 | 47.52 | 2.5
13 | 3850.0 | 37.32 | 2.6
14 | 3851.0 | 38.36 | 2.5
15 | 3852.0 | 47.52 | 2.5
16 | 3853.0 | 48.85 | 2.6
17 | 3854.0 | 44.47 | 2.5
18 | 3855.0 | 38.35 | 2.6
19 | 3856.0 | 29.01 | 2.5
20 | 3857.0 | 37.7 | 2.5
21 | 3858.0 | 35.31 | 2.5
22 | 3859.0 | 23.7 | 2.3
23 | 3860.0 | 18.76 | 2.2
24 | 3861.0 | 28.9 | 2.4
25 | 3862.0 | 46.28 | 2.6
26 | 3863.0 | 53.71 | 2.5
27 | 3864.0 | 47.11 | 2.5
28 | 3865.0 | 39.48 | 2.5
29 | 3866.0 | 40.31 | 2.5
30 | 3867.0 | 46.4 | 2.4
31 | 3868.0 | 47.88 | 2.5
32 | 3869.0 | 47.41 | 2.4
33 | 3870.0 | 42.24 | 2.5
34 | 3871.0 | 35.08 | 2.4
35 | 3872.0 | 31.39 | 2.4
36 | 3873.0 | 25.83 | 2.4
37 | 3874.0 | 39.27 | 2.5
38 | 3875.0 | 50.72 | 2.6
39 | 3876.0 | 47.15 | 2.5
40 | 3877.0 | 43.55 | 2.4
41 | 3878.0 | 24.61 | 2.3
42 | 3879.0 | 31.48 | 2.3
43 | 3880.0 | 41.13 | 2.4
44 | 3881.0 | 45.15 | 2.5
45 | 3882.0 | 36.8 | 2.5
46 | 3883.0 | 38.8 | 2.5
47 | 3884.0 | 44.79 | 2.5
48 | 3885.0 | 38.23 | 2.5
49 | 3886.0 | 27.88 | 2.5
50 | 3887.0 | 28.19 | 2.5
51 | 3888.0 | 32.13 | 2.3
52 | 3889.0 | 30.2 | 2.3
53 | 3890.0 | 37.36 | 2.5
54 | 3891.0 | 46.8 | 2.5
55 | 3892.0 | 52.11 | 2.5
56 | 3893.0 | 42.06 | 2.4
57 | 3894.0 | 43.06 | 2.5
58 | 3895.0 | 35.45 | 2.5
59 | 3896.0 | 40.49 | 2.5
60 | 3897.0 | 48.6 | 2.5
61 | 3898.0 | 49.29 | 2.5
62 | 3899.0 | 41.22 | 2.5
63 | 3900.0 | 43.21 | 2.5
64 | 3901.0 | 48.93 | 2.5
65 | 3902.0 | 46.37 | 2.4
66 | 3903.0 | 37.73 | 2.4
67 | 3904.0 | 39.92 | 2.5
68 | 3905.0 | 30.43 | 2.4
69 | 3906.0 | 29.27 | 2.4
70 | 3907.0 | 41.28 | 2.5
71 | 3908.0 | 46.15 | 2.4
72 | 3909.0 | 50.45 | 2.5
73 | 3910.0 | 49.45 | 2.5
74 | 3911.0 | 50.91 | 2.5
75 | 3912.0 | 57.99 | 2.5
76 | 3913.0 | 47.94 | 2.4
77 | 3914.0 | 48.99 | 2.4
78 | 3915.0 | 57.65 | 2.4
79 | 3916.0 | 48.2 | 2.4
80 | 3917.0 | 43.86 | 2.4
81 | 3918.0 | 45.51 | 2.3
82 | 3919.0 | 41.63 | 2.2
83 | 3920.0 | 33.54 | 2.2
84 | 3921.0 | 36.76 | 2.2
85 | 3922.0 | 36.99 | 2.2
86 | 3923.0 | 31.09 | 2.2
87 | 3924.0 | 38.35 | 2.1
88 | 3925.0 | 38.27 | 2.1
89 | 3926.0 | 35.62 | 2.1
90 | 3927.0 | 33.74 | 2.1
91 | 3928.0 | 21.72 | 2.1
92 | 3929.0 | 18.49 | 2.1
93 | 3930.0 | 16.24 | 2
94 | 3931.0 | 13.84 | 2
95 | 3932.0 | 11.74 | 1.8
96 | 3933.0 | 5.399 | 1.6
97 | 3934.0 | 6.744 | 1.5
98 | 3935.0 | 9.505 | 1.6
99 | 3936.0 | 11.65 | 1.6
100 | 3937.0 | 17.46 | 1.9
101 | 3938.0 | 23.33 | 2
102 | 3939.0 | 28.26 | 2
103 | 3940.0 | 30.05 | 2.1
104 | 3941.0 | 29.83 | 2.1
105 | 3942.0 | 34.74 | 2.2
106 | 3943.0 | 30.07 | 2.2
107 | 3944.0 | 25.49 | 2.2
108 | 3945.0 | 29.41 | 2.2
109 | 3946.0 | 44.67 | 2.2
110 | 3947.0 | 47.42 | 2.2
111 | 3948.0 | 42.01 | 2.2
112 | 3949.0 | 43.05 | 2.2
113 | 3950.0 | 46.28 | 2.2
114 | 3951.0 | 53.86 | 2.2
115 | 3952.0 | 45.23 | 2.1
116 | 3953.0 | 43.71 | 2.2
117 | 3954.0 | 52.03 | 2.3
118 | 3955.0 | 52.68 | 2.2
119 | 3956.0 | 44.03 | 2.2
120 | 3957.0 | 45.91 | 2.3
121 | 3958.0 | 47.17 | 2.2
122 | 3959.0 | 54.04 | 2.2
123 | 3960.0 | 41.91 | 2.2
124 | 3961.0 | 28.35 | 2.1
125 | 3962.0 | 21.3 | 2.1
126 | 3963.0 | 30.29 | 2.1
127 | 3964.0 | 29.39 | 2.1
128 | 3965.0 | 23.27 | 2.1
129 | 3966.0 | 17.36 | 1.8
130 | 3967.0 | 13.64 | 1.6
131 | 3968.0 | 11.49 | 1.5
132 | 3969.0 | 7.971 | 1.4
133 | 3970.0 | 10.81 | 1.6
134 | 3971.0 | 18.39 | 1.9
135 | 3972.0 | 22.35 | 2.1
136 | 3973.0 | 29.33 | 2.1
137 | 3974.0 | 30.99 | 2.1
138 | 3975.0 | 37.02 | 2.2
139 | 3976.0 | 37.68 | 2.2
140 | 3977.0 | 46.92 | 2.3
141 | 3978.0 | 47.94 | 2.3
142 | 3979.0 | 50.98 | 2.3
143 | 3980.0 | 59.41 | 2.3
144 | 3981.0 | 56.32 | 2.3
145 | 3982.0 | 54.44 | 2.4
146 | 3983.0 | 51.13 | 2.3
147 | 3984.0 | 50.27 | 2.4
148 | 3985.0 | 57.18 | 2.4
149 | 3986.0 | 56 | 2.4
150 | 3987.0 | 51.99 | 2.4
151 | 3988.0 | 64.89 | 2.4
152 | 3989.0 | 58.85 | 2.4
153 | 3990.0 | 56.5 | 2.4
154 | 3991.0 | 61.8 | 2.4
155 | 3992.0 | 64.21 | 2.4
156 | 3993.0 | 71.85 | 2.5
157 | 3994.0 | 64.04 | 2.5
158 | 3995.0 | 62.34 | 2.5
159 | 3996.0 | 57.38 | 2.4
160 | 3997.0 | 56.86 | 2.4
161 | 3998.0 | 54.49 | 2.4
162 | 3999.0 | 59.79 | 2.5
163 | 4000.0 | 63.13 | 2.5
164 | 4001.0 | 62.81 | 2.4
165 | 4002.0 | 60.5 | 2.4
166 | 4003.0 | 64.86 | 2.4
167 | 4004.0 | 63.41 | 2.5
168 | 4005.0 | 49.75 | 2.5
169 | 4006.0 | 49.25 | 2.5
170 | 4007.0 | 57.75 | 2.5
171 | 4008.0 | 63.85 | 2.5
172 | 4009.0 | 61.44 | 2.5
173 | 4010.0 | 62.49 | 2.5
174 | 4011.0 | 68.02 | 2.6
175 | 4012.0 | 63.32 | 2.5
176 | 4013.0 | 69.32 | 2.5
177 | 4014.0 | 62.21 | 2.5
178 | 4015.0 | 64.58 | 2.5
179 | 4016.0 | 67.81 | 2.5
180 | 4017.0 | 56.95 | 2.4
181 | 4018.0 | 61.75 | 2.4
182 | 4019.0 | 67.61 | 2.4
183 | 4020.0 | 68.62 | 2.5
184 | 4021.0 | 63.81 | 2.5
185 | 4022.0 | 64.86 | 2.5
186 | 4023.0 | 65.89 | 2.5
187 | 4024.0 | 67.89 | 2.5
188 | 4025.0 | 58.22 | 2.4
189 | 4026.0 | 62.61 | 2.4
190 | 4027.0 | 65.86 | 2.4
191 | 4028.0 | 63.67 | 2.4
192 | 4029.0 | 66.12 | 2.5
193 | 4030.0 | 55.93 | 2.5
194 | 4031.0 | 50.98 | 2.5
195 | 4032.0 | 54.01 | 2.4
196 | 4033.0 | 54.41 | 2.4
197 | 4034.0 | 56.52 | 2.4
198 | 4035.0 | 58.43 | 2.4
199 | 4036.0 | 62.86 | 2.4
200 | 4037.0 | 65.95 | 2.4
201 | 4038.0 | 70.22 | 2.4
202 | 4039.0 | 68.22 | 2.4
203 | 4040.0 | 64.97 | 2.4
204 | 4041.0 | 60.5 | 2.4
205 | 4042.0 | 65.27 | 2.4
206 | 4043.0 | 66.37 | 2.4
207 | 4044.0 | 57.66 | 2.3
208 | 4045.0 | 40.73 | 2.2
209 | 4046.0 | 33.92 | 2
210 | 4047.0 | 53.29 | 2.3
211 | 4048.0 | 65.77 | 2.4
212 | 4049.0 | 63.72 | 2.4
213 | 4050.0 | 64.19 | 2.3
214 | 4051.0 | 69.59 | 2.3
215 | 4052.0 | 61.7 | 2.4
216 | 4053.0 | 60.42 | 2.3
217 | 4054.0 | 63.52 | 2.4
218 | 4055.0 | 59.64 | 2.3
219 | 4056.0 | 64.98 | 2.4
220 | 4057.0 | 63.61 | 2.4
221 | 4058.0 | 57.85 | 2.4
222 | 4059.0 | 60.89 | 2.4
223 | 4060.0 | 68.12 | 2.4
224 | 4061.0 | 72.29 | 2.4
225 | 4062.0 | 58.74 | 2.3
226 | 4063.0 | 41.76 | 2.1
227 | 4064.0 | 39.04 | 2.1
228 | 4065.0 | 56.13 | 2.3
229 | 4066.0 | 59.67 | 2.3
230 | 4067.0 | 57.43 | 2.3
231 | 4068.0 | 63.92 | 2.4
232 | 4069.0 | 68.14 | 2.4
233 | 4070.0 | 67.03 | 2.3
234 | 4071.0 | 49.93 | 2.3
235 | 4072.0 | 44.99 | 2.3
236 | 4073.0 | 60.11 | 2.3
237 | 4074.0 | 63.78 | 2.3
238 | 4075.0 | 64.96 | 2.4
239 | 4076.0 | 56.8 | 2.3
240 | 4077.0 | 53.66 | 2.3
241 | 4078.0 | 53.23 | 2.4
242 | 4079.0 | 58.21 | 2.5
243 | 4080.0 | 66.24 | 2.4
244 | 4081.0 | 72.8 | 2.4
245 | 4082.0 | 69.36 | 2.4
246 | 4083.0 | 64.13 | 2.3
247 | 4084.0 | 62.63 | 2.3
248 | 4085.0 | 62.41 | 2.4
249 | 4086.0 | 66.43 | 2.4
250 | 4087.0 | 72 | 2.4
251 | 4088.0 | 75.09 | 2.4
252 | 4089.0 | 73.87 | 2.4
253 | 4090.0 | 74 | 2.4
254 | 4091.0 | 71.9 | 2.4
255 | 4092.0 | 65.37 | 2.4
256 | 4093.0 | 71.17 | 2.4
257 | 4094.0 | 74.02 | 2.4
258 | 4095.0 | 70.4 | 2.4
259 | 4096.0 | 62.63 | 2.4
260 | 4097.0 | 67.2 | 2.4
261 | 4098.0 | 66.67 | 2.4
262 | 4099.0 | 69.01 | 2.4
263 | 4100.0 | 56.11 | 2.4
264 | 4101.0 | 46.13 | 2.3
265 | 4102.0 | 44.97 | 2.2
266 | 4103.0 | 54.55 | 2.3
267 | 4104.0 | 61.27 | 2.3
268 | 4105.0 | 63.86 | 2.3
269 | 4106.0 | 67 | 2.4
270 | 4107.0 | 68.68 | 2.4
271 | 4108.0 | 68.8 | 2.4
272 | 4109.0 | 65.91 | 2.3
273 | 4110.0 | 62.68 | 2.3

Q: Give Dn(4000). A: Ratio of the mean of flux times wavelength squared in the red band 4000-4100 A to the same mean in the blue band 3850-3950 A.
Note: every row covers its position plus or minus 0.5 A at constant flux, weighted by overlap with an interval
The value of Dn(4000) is 1.81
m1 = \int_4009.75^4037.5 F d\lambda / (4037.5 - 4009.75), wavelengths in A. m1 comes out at 62.5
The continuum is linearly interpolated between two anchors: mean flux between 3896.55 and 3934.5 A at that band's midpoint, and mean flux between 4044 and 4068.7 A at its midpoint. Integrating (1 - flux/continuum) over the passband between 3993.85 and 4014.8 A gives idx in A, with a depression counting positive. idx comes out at -4.2 A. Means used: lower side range 37.4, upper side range 58.4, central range 60.8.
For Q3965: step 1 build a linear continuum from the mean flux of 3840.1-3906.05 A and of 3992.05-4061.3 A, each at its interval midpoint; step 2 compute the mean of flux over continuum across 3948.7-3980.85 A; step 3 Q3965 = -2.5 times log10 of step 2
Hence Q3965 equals 0.413 mag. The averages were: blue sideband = 39.6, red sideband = 61.6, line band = 36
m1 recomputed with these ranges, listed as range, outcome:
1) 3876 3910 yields 40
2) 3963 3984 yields 33.2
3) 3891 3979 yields 35.5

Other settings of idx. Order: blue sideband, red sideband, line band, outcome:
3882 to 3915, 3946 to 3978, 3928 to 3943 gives 7.52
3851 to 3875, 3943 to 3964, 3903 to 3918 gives -1.97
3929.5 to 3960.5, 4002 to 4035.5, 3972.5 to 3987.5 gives -0.32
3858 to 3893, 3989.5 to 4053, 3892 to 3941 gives 9.58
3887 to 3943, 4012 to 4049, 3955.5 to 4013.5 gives 4.37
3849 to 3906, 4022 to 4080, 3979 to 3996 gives -1.99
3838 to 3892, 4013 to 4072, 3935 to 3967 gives 9.13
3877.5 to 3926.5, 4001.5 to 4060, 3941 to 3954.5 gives 2.07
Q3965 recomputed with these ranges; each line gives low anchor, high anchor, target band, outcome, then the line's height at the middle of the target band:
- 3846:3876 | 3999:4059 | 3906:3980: 0.416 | 50.8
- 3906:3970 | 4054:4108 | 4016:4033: -0.210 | 51.3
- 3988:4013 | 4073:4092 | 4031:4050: 0.075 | 63.2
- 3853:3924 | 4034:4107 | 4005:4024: -0.142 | 55.3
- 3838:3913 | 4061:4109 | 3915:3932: 0.318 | 45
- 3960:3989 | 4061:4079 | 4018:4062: -0.218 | 50.6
